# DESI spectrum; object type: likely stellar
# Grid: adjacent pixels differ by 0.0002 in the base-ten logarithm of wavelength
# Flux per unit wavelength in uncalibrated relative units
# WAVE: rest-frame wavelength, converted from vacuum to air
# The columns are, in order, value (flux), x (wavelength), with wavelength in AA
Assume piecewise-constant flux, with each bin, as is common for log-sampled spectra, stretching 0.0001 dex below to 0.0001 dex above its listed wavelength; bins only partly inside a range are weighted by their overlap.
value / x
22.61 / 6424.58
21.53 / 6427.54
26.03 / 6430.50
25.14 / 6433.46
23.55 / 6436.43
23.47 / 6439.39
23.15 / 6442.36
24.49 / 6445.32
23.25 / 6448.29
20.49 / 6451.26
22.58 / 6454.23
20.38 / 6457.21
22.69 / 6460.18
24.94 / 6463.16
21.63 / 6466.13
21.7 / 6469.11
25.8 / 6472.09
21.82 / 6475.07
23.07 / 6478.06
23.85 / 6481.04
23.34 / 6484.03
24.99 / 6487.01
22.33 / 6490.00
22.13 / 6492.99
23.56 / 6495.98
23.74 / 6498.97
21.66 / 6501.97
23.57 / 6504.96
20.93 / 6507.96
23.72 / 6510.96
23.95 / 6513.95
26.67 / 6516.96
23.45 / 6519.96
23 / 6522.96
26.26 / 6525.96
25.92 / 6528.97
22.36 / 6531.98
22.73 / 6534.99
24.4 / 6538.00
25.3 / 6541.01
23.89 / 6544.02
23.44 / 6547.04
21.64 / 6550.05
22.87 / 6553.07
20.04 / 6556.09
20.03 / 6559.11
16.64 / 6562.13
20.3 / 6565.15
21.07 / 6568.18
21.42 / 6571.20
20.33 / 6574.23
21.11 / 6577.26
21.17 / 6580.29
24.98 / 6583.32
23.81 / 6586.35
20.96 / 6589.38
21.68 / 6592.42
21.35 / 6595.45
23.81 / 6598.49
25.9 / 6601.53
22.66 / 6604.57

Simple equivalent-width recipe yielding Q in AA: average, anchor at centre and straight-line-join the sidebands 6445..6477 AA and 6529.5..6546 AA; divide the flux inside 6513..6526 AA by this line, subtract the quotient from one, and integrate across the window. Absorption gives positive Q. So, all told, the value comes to -0.5 AA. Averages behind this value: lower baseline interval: 22.6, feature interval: 24.5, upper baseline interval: 23.8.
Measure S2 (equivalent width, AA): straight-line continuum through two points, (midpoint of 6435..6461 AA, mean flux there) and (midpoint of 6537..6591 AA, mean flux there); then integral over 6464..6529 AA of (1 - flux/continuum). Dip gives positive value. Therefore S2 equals -3.3 AA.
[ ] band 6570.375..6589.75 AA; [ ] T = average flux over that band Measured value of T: 22.1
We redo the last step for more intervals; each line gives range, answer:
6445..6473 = 22.7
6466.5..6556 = 23.4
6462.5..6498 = 23.2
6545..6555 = 22.6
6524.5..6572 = 22.4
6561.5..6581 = 20.4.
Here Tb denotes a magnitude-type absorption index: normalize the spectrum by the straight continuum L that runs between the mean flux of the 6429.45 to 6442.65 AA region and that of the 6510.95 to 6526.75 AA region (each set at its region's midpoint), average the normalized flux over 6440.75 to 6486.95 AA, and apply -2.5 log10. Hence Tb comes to 0.066 mag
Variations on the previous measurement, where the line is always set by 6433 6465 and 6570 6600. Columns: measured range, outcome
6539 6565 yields 0.03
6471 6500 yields -0.03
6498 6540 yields -0.06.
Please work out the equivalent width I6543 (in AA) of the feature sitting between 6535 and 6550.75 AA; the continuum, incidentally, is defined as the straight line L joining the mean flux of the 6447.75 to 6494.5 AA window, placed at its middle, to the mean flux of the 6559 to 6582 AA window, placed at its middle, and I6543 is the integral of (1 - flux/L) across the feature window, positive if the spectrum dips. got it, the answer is -2.05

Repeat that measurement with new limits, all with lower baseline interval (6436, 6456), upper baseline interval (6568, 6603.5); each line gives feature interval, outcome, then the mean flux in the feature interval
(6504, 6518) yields -0.63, 23.7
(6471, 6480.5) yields -0.29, 23.5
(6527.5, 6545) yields -1.20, 24.1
